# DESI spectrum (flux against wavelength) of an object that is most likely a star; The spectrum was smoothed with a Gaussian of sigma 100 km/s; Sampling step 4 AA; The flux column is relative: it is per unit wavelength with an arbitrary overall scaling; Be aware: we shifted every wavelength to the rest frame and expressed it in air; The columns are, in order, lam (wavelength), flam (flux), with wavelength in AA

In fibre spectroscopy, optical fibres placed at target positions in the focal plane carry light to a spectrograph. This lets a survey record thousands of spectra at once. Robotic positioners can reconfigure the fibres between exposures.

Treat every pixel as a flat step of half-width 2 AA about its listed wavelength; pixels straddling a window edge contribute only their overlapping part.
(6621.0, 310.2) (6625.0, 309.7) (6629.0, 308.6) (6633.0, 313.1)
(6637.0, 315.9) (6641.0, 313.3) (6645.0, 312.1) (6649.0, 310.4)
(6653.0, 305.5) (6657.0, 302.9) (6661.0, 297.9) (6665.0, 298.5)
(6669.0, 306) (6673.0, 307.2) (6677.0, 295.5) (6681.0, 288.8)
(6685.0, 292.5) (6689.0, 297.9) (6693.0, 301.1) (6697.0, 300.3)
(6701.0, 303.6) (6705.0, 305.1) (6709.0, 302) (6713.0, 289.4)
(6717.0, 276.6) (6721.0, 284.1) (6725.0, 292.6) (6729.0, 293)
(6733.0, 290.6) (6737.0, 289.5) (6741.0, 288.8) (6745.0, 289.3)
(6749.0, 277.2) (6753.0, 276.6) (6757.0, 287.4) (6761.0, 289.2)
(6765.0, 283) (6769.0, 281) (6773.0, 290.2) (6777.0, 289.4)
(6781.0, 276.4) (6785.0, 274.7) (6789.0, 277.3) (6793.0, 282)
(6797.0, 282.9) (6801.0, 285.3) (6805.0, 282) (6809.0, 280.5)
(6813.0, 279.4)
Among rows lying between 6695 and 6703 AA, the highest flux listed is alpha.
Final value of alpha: 303.6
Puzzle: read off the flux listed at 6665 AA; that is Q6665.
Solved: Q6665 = 298.5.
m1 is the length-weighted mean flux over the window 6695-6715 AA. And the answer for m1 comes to 300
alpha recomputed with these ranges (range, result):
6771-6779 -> 290.2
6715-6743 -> 293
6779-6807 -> 285.3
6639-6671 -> 313.3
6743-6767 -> 289.3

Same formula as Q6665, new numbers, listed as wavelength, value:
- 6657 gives 302.9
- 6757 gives 287.4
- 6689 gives 297.9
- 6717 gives 276.6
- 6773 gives 290.2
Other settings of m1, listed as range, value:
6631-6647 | 314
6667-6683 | 299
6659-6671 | 301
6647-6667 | 303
